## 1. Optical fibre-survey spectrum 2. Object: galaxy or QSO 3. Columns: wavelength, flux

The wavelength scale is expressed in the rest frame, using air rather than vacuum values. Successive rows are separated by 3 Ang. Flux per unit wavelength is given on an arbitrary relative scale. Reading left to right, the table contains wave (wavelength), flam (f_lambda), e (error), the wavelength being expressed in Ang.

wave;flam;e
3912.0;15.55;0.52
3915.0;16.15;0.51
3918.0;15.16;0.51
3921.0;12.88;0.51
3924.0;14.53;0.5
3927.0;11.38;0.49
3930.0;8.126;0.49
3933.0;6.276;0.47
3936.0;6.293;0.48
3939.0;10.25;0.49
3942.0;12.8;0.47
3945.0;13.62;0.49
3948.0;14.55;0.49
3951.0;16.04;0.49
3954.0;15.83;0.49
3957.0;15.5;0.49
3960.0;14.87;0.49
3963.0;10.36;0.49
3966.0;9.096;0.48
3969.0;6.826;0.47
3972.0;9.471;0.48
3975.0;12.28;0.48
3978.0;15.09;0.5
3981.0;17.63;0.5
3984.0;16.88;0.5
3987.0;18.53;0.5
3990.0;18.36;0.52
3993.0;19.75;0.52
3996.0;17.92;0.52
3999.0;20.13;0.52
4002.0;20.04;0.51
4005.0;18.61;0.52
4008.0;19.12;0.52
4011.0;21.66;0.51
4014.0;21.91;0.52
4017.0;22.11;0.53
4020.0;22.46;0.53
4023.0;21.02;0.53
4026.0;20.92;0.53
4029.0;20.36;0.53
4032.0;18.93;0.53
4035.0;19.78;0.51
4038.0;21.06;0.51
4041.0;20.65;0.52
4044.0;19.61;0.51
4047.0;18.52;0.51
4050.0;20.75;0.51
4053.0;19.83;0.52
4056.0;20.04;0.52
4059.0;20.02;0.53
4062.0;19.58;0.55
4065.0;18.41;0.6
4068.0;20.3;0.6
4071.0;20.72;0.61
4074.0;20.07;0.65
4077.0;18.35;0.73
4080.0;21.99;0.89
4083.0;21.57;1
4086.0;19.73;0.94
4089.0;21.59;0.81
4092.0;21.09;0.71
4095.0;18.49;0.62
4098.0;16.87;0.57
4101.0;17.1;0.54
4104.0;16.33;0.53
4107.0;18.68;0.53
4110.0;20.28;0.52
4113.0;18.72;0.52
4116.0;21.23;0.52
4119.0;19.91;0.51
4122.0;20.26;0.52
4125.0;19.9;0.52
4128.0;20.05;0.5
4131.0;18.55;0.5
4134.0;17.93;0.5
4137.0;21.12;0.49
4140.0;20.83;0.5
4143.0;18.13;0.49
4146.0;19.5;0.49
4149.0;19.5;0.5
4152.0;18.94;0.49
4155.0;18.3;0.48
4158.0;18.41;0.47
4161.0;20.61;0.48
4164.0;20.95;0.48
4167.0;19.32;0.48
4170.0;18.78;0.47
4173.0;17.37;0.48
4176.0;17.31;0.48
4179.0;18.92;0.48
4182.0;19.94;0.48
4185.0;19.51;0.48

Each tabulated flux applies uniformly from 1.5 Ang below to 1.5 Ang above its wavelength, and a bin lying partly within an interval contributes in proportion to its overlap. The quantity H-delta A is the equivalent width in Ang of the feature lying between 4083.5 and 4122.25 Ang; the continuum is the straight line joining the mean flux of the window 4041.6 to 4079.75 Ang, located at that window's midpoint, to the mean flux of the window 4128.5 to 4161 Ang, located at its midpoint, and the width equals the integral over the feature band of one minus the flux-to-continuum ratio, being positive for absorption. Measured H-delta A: 0.4 Ang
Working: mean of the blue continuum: 19.8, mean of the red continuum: 19.2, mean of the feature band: 19.3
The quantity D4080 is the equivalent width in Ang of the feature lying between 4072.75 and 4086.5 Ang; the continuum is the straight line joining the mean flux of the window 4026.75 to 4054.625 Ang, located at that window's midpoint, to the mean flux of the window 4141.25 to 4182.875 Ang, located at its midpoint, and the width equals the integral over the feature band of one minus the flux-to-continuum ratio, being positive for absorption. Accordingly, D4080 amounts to -0.51 Ang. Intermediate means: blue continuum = 20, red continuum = 19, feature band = 20.4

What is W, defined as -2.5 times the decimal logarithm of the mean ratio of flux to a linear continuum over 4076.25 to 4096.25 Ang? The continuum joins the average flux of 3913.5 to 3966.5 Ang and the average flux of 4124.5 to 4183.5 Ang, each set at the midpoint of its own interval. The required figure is -0.20 mag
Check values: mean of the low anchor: 12.5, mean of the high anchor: 19.2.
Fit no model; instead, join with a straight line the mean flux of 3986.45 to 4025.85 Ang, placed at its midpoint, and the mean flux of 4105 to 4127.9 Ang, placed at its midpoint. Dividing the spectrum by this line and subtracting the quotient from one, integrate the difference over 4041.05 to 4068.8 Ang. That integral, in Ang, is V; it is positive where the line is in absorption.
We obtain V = 0.4 Ang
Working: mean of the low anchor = 20.2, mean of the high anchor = 19.8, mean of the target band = 19.7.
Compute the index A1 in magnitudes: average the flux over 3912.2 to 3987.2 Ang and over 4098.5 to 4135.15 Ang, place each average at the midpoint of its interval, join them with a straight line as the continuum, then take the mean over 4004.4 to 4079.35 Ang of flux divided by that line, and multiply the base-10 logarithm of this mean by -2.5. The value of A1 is -0.24 mag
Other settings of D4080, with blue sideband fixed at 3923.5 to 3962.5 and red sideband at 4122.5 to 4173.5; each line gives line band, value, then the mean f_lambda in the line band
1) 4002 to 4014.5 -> -4.9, 20.2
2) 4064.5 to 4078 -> -2.4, 19.7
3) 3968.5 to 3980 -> 1.5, 11.6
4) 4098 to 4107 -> 0.4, 17.1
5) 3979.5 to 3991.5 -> -3.6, 17.8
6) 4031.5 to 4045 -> -4.0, 20.1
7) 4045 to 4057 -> -2.8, 19.8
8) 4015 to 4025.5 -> -4.8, 21.8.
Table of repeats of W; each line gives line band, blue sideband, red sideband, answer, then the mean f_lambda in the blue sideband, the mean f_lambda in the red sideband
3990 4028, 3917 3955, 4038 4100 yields -0.24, 12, 19.9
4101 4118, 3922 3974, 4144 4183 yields -0.10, 11.5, 19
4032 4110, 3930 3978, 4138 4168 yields -0.21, 11.6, 19.5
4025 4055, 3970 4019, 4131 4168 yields -0.09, 18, 19.4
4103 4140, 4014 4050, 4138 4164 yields 0.01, 20.6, 19.4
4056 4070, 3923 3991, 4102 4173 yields -0.18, 12.8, 19.3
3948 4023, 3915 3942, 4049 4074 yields -0.12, 11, 19.9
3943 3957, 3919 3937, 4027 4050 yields -0.23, 10.2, 19.9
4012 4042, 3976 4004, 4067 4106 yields -0.12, 18.2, 19.5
